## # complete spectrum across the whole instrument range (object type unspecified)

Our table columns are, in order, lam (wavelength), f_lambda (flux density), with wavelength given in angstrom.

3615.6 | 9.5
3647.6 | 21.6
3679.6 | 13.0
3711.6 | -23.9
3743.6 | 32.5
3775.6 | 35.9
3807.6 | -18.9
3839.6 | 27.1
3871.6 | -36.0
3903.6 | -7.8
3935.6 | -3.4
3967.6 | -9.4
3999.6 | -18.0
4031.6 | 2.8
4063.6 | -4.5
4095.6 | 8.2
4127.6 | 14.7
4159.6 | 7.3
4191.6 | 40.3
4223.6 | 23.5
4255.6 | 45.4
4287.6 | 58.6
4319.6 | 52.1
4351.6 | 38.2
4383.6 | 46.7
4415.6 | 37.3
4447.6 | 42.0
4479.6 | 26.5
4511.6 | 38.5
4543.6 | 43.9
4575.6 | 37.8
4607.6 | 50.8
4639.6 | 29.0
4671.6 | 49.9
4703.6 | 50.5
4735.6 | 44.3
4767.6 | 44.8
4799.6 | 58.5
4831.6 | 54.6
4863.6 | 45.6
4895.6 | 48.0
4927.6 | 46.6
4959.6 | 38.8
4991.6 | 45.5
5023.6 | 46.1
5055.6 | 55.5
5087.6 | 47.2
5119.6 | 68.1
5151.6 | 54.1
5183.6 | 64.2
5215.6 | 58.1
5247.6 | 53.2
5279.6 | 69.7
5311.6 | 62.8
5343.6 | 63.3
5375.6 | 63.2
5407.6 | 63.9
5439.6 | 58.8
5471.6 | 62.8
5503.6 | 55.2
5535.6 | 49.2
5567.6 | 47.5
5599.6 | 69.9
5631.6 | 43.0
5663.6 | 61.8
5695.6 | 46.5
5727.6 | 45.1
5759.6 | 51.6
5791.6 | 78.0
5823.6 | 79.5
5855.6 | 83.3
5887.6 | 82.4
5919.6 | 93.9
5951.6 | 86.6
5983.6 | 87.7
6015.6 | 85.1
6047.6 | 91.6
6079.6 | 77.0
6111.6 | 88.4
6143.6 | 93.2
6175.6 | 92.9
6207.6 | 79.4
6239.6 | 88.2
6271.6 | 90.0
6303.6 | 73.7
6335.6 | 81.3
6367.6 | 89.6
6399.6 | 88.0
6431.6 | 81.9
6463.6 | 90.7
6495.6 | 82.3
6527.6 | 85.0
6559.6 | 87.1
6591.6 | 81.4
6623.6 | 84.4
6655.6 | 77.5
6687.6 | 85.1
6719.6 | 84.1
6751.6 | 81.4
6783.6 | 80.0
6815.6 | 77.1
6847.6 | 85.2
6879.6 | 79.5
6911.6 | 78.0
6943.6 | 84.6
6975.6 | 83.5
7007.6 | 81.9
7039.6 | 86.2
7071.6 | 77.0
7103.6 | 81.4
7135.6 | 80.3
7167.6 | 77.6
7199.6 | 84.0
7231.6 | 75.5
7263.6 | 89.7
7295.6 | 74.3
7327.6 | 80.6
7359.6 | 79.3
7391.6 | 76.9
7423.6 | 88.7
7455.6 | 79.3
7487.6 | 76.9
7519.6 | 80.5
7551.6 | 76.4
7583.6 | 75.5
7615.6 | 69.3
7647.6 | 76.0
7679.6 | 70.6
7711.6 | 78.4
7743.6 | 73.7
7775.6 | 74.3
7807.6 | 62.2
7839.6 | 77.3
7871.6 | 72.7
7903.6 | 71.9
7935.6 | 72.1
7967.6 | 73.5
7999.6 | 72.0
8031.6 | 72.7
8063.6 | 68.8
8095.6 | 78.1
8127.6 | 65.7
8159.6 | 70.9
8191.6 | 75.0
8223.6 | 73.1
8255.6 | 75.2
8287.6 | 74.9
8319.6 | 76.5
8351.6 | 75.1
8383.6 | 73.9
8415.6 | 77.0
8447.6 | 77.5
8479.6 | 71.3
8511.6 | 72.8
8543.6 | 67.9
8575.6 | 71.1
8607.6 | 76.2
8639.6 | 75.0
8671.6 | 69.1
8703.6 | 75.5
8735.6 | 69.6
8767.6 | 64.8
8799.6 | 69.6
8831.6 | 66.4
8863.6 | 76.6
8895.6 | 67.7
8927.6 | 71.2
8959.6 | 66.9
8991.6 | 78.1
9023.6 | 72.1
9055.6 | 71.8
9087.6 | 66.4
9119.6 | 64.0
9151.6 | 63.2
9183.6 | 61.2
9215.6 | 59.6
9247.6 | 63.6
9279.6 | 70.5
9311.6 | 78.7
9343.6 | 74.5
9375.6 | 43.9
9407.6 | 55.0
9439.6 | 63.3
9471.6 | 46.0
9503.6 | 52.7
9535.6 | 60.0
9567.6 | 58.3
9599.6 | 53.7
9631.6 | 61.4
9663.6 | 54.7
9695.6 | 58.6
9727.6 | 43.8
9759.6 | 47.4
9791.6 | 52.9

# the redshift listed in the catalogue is 0.105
